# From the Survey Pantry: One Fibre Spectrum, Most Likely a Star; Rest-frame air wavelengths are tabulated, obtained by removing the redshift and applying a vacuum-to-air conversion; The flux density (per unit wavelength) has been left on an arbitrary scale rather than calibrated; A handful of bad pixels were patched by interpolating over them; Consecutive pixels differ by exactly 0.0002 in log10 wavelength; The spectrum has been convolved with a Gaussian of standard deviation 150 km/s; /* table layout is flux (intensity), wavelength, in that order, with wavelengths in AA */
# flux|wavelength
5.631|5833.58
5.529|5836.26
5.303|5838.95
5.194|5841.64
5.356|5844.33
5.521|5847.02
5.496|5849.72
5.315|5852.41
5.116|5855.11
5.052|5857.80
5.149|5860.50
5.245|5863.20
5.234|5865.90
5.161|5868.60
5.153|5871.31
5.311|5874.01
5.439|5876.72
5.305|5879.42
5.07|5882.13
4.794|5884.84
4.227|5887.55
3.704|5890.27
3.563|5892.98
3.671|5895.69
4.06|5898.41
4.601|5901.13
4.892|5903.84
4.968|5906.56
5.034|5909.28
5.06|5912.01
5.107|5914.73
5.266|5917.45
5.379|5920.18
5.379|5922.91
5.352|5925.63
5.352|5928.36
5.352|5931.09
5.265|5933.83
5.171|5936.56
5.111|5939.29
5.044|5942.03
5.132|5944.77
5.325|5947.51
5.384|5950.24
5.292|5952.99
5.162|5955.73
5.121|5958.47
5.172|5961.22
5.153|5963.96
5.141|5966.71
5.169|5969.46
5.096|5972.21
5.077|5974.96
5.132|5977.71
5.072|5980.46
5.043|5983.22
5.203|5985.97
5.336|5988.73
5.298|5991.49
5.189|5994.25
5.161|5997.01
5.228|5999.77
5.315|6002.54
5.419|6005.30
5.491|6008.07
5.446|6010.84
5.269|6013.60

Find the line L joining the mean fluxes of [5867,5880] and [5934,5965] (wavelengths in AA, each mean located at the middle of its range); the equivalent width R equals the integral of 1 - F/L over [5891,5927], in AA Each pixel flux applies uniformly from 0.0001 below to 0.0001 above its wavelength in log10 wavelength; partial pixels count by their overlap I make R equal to 3.1 AA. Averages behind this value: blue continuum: 5.27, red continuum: 5.19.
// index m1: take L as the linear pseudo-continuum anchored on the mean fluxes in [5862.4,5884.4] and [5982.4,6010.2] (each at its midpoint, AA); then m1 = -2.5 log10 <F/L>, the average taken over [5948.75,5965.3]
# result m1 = 0.01 mag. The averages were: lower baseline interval 5.22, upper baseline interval 5.28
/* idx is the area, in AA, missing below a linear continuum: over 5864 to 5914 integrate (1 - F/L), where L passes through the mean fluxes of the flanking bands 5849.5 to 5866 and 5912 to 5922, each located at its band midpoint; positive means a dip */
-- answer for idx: 4.6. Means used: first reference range 5.21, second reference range 5.23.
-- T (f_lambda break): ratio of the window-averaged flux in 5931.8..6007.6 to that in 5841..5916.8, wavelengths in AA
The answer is 1.06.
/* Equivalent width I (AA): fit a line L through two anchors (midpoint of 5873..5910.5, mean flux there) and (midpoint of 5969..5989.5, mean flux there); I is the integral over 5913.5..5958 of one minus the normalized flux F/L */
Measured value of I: -3.5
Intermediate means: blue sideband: 4.61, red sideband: 5.14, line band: 5.25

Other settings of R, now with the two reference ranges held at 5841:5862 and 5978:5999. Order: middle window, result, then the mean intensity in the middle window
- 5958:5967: 0.1 AA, 5.15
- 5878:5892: 1.8 AA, 4.6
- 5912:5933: -0.3 AA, 5.29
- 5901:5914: 0.7 AA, 4.95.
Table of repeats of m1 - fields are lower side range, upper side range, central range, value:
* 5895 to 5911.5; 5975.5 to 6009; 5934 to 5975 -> -0.05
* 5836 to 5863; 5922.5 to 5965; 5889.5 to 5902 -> 0.32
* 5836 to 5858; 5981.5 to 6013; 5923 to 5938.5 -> 0.00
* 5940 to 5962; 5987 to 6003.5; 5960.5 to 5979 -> 0.02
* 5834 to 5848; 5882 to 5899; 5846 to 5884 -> -0.11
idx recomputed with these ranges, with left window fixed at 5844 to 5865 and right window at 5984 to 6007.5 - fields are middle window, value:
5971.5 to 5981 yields 0.32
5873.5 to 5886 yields 0.22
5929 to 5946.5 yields 0.28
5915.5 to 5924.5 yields -0.09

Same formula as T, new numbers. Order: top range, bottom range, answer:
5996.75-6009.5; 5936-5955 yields 1.02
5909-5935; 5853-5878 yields 1.01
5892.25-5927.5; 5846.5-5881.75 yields 0.92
